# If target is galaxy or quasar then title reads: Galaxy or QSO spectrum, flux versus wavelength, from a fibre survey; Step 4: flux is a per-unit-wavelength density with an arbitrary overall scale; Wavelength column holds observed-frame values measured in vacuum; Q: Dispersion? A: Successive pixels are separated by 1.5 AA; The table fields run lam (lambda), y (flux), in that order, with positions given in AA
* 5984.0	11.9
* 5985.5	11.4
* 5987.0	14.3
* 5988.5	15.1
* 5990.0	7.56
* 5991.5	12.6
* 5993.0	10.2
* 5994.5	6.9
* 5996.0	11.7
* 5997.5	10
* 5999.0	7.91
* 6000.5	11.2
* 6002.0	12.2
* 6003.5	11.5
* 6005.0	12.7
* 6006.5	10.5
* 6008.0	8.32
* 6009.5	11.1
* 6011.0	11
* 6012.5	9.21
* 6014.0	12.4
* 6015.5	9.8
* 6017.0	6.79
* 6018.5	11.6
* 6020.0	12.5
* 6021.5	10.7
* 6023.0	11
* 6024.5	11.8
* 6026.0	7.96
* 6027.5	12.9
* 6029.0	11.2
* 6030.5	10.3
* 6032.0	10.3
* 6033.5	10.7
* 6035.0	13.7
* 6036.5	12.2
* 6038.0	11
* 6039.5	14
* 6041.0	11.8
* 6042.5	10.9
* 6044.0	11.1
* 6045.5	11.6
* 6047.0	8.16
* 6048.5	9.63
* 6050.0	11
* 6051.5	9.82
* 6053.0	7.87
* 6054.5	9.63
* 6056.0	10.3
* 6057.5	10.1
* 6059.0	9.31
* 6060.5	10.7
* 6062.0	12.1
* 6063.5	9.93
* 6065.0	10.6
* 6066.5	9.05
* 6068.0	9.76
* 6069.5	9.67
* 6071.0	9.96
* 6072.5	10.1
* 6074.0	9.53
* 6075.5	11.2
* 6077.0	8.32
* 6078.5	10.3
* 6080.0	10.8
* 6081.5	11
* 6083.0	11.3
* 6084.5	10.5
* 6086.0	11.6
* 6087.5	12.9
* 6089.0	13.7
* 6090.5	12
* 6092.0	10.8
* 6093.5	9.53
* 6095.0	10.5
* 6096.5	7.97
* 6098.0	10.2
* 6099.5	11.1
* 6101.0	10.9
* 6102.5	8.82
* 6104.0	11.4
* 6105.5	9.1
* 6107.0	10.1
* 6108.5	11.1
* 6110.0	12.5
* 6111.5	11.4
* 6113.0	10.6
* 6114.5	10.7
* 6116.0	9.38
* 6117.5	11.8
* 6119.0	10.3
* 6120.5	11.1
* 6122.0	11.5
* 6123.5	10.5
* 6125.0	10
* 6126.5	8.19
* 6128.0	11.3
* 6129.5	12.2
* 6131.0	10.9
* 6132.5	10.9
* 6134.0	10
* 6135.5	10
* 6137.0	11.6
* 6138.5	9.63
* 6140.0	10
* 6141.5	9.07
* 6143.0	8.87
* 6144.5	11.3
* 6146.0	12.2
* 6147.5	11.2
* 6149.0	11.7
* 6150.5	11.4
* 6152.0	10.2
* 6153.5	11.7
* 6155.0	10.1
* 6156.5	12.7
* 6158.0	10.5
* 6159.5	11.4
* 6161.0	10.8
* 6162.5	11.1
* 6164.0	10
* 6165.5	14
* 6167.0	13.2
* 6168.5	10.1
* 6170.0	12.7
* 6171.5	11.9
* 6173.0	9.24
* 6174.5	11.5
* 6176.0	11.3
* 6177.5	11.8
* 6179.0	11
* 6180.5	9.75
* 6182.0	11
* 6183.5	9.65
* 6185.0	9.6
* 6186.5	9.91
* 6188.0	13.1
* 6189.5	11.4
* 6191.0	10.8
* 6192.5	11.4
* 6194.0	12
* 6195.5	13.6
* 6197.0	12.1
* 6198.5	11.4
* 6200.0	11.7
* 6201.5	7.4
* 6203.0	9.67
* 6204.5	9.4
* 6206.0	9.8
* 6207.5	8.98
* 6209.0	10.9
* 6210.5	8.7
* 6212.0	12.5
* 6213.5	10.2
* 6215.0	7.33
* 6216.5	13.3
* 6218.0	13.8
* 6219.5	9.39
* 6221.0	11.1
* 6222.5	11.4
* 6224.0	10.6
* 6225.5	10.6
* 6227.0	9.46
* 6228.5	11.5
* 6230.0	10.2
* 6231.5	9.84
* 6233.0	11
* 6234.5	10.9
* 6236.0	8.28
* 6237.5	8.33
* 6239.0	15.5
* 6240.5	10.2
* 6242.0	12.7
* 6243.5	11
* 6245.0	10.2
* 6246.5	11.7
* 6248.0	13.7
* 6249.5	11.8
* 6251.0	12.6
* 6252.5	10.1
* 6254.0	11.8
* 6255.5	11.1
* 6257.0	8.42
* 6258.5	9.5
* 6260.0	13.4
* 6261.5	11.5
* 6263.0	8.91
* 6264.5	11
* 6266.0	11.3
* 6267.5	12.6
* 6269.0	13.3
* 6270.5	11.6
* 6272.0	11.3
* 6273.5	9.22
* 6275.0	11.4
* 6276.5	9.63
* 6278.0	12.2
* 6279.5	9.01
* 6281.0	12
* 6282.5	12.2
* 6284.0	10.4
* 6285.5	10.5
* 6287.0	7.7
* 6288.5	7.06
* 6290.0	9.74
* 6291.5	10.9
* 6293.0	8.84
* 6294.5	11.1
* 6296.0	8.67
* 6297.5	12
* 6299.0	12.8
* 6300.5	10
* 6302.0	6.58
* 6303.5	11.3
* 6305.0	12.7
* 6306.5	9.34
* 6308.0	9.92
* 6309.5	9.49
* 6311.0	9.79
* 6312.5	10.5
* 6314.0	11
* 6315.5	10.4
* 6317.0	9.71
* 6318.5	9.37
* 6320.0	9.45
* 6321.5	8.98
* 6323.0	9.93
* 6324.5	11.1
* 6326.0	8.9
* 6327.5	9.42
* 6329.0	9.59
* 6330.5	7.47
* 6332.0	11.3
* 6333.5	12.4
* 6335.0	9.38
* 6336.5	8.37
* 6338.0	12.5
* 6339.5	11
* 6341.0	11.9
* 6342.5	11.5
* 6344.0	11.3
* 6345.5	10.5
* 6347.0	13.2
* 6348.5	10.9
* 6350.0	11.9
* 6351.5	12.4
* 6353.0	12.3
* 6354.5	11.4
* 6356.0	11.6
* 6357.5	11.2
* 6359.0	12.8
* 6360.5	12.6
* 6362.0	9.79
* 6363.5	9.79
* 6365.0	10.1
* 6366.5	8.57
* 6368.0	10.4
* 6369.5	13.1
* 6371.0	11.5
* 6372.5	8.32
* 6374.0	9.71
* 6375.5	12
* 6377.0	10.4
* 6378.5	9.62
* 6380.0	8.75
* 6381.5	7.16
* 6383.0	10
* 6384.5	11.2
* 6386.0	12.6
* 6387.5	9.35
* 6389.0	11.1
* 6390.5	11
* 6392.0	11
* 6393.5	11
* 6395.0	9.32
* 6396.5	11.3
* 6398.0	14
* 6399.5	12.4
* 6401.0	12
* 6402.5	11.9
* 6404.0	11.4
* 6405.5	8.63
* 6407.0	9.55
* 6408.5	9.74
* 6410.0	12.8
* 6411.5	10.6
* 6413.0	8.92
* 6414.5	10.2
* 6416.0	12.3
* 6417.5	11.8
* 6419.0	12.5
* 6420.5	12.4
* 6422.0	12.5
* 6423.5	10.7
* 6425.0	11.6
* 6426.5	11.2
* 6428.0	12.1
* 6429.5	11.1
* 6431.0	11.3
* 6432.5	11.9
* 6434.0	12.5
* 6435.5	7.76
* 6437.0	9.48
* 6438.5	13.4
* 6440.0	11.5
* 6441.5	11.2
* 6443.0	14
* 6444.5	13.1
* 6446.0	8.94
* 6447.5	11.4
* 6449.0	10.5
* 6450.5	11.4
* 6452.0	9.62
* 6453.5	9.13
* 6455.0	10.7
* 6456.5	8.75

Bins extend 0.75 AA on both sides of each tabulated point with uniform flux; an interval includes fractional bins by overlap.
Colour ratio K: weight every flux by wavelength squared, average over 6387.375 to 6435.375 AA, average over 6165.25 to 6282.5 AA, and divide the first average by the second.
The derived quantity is 1.1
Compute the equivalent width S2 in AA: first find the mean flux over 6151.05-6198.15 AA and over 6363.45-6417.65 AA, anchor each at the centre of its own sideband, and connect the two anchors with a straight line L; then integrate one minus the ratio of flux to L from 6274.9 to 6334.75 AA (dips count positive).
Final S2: 4.3 AA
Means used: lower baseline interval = 11.3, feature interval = 10.1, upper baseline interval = 10.6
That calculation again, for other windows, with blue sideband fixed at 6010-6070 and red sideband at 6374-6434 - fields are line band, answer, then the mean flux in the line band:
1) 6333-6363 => -1.3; 11.4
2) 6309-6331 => 2.5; 9.7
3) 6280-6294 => 1.2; 9.93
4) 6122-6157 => 0.1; 10.7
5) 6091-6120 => 0.6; 10.5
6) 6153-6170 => -1.2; 11.5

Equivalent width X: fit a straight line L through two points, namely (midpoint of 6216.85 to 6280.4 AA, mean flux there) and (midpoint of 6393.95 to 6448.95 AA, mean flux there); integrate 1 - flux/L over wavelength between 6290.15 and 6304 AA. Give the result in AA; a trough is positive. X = 1.1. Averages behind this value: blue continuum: 11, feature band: 10.2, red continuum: 11.3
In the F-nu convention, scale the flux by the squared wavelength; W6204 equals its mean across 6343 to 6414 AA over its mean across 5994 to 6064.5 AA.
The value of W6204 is 1.14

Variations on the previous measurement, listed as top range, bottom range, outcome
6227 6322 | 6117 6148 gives 1.05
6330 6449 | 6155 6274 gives 1.06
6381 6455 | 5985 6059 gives 1.17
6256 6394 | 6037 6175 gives 1.06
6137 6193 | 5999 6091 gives 1.07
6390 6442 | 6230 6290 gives 1.09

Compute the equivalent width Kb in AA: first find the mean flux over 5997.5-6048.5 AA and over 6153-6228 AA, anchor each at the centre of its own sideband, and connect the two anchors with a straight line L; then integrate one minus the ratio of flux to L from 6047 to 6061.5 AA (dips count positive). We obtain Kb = 1.5 AA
